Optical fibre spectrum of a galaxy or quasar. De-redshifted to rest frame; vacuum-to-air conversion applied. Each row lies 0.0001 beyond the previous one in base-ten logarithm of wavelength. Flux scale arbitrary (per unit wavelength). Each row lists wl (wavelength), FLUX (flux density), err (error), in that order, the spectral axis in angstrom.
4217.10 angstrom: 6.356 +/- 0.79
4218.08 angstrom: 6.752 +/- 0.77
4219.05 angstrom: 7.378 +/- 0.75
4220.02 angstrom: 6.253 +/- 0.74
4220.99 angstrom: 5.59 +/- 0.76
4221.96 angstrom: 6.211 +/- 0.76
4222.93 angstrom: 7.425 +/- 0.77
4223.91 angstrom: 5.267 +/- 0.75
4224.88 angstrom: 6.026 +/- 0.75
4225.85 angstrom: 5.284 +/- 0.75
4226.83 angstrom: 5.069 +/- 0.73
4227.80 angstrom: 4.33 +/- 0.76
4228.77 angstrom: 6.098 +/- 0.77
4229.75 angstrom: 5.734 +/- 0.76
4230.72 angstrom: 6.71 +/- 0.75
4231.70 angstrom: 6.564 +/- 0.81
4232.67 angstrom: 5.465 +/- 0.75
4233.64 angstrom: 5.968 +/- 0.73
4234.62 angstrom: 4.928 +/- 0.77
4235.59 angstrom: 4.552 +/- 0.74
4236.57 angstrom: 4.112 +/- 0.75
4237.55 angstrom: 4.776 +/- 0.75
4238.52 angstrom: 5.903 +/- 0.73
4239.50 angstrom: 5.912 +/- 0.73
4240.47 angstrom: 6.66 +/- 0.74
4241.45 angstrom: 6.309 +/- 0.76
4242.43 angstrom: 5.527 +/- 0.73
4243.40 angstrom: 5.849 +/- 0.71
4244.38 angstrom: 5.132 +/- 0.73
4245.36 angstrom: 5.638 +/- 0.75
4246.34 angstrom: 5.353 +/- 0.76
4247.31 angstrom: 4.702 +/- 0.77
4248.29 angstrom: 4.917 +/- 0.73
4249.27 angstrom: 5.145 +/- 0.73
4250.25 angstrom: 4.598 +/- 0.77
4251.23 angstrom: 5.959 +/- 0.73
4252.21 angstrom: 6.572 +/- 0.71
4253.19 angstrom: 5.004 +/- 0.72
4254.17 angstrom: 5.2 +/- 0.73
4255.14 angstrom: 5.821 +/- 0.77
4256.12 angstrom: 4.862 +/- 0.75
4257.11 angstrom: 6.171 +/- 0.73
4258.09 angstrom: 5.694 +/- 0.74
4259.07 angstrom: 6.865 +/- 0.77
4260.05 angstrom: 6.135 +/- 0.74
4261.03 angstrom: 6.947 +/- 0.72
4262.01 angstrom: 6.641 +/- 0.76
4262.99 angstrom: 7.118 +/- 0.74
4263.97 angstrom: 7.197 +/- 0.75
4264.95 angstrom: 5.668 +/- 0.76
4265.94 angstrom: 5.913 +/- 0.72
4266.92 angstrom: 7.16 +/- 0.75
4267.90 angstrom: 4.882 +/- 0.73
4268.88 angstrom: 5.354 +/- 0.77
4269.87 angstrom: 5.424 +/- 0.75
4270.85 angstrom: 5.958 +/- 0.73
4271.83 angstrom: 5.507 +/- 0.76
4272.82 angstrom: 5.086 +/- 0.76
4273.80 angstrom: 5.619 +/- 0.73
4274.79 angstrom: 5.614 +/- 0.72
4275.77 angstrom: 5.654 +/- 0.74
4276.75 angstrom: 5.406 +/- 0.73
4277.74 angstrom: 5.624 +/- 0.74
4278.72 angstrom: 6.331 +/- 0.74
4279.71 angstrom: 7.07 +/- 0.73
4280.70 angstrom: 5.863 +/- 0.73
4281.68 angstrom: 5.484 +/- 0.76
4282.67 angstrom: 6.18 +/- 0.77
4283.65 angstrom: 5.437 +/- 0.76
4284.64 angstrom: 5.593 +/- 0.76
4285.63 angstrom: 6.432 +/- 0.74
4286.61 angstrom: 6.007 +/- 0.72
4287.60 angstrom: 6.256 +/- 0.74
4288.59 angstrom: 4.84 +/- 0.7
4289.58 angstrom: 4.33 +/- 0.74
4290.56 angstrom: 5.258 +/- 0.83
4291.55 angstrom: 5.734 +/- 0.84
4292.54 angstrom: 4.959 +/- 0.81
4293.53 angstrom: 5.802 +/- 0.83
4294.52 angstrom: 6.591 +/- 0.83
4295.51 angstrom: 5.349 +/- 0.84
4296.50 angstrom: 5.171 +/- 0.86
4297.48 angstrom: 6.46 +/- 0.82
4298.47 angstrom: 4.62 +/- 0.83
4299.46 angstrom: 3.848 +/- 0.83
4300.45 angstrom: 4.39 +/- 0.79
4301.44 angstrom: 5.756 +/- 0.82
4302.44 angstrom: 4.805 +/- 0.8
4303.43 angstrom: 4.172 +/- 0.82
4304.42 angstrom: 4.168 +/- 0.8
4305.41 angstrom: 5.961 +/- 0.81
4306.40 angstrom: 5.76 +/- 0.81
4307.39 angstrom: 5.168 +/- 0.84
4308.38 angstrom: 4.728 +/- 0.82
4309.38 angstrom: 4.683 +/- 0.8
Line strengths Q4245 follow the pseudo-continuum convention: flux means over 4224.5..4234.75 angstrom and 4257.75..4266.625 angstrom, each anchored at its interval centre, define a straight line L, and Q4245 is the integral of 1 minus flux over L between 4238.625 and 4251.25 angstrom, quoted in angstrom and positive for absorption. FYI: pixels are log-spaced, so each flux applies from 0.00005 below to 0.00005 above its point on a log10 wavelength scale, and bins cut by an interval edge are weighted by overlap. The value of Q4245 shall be 1.1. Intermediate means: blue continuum 5.67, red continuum 6.5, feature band 5.51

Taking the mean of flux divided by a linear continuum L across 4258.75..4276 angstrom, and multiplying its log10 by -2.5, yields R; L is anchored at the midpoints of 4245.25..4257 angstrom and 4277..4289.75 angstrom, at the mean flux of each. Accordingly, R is -0.087 mag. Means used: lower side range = 5.33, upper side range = 5.83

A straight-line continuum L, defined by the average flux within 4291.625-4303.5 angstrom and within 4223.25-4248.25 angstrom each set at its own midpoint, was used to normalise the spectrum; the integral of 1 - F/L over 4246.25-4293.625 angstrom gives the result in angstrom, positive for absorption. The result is -3.5 angstrom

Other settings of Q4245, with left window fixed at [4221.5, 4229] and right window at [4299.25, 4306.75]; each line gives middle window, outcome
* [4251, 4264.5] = -2.04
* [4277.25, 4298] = -2.92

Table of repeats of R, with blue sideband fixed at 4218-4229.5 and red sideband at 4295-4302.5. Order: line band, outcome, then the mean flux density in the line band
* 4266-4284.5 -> -0.08 mag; 5.76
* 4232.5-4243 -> 0.06 mag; 5.47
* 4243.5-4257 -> 0.06 mag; 5.34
